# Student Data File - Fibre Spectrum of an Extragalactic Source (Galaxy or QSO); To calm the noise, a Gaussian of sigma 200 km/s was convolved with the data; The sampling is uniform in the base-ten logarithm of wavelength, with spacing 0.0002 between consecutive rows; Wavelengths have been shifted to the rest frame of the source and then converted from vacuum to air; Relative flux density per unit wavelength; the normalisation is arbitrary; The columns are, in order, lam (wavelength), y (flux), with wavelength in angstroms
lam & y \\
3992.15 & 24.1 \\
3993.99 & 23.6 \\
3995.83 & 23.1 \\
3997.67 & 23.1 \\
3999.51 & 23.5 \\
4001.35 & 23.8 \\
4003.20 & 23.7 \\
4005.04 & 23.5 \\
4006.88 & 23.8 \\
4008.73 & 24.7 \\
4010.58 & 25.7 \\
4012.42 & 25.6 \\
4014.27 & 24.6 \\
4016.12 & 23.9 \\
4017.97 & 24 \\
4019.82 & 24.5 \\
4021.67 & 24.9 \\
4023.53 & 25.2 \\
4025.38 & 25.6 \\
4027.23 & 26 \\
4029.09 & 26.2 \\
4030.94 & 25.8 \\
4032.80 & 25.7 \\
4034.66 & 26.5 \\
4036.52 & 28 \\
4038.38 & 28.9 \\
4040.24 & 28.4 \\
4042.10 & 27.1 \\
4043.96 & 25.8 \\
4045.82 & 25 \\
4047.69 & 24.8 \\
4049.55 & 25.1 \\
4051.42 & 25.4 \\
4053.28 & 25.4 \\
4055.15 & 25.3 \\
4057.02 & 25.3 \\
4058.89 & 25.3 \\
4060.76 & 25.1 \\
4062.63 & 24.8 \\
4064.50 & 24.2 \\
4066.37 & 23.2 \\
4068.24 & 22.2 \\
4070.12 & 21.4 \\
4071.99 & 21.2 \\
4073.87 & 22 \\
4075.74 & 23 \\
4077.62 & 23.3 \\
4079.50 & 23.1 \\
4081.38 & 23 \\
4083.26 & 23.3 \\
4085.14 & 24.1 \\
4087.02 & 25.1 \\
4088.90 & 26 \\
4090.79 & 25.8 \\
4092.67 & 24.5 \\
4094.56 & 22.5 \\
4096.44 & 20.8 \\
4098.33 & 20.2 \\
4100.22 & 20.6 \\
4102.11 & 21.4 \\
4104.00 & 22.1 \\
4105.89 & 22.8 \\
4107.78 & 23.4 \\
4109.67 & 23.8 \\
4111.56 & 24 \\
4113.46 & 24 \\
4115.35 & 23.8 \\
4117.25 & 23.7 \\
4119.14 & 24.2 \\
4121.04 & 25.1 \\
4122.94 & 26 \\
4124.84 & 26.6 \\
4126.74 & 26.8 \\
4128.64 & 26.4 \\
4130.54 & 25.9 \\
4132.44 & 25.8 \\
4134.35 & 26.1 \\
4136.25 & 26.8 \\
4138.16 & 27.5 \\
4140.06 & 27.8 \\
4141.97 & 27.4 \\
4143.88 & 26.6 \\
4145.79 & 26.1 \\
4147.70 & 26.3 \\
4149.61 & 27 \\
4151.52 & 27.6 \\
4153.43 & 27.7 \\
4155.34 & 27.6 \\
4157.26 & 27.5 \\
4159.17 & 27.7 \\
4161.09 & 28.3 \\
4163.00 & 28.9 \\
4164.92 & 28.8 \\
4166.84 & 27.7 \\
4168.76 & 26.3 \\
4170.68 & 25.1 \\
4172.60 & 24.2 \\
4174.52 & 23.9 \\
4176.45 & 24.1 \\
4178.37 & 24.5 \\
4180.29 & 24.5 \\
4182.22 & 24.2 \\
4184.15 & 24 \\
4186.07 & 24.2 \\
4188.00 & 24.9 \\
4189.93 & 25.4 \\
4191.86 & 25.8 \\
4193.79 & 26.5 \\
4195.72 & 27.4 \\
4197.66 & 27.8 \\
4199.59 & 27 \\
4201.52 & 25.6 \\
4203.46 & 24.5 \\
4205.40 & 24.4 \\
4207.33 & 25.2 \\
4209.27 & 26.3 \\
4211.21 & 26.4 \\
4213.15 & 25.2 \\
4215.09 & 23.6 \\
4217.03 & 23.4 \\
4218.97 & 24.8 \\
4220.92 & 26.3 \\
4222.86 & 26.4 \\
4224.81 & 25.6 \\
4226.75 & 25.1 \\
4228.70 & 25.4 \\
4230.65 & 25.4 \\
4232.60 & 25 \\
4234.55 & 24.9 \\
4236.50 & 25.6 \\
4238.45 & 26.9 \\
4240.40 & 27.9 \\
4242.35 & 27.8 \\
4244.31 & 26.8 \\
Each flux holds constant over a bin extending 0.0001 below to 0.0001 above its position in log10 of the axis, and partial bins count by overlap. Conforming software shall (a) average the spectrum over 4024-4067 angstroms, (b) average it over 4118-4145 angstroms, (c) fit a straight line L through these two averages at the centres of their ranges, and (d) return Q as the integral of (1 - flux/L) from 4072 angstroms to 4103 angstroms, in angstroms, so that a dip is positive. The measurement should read 3.6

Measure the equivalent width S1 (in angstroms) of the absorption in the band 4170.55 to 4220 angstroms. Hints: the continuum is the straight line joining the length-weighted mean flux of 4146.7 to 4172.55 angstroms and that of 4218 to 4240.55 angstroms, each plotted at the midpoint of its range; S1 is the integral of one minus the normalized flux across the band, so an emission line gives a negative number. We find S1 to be 2.5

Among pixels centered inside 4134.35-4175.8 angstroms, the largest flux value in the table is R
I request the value 28.9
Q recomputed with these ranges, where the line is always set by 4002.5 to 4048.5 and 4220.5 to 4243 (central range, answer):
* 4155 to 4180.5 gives -0.5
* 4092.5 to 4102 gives 1.6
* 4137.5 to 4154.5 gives -0.9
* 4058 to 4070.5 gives 0.9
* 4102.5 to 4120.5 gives 1.6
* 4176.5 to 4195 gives 0.7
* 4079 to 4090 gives 0.6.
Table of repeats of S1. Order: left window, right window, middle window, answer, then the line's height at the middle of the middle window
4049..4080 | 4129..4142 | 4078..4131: 3.29 angstroms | 25.4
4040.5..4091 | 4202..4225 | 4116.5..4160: -3.20 angstroms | 24.7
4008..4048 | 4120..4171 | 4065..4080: 2.16 angstroms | 26.2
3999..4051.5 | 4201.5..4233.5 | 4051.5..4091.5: 2.22 angstroms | 25.3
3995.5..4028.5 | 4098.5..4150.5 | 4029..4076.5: -0.71 angstroms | 24.7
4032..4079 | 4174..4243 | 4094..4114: 2.20 angstroms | 25.1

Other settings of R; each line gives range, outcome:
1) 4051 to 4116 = 26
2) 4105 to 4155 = 27.8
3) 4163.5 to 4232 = 28.8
